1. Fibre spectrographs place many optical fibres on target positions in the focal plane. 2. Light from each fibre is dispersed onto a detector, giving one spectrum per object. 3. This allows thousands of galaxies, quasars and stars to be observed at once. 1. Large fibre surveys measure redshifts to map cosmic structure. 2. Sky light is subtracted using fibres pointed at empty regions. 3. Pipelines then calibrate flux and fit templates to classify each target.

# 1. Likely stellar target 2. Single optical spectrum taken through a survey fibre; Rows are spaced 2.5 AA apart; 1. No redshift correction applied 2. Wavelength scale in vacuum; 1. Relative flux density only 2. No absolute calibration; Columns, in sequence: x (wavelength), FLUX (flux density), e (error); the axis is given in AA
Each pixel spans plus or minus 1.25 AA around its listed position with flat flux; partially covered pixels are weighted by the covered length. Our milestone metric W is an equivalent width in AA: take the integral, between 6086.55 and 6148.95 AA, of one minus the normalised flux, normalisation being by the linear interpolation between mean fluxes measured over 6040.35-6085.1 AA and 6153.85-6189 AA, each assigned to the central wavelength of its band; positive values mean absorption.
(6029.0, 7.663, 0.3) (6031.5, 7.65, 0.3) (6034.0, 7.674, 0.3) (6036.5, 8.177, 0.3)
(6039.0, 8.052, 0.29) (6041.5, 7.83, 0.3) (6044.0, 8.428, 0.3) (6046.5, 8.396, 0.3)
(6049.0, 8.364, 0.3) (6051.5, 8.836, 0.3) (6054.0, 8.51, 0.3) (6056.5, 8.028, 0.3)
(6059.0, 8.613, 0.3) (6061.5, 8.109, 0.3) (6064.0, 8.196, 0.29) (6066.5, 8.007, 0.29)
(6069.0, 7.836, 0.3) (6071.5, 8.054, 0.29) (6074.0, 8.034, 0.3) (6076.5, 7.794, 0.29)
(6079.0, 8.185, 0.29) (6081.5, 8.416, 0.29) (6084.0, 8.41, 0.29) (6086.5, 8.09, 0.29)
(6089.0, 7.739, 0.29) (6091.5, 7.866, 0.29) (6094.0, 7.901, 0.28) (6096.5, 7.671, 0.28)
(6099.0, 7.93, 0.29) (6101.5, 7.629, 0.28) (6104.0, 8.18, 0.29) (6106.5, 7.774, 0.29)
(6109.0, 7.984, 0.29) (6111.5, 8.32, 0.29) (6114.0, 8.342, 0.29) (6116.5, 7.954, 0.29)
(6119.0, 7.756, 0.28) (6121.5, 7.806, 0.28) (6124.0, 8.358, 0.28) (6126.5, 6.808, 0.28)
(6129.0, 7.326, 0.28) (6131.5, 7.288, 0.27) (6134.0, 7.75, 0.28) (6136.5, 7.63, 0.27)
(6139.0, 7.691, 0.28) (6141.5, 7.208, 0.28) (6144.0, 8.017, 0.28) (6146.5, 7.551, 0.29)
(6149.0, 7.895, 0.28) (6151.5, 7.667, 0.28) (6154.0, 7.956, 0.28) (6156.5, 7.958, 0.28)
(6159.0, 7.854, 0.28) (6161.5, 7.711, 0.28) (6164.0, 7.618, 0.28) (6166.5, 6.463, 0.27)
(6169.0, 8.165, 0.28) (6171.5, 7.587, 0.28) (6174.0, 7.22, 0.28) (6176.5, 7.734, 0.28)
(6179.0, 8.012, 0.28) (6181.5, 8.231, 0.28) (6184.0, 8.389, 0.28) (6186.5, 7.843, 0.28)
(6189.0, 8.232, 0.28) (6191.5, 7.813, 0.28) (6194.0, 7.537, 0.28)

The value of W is 1.72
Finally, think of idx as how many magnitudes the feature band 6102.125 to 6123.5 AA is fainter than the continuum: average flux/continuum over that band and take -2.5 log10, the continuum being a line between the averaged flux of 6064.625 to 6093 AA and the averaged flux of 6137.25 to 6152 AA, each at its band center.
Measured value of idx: -0.023 mag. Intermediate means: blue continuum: 8.04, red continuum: 7.67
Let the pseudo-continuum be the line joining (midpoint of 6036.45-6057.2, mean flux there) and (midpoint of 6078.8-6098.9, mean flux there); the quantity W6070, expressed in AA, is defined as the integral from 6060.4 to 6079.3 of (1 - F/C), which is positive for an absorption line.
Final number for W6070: 0.3 AA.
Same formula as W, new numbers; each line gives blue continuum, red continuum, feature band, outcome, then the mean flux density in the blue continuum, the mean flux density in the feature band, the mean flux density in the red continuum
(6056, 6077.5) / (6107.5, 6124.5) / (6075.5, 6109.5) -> 0.41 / 8.08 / 7.97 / 8.06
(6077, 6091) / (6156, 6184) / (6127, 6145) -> 0.81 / 8.13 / 7.52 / 7.71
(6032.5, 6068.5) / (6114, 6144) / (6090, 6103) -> 0.13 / 8.22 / 7.81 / 7.65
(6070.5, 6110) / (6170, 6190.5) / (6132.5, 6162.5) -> 0.74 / 7.98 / 7.74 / 7.91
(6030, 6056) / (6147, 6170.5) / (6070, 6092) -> -0.13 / 8.18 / 8.07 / 7.69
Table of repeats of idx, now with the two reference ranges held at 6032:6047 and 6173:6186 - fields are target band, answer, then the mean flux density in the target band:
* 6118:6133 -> 0.06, 7.56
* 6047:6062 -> -0.05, 8.42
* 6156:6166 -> 0.04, 7.67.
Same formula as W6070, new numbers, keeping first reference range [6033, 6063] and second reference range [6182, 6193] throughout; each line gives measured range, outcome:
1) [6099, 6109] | 0.4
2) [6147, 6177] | 1.7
